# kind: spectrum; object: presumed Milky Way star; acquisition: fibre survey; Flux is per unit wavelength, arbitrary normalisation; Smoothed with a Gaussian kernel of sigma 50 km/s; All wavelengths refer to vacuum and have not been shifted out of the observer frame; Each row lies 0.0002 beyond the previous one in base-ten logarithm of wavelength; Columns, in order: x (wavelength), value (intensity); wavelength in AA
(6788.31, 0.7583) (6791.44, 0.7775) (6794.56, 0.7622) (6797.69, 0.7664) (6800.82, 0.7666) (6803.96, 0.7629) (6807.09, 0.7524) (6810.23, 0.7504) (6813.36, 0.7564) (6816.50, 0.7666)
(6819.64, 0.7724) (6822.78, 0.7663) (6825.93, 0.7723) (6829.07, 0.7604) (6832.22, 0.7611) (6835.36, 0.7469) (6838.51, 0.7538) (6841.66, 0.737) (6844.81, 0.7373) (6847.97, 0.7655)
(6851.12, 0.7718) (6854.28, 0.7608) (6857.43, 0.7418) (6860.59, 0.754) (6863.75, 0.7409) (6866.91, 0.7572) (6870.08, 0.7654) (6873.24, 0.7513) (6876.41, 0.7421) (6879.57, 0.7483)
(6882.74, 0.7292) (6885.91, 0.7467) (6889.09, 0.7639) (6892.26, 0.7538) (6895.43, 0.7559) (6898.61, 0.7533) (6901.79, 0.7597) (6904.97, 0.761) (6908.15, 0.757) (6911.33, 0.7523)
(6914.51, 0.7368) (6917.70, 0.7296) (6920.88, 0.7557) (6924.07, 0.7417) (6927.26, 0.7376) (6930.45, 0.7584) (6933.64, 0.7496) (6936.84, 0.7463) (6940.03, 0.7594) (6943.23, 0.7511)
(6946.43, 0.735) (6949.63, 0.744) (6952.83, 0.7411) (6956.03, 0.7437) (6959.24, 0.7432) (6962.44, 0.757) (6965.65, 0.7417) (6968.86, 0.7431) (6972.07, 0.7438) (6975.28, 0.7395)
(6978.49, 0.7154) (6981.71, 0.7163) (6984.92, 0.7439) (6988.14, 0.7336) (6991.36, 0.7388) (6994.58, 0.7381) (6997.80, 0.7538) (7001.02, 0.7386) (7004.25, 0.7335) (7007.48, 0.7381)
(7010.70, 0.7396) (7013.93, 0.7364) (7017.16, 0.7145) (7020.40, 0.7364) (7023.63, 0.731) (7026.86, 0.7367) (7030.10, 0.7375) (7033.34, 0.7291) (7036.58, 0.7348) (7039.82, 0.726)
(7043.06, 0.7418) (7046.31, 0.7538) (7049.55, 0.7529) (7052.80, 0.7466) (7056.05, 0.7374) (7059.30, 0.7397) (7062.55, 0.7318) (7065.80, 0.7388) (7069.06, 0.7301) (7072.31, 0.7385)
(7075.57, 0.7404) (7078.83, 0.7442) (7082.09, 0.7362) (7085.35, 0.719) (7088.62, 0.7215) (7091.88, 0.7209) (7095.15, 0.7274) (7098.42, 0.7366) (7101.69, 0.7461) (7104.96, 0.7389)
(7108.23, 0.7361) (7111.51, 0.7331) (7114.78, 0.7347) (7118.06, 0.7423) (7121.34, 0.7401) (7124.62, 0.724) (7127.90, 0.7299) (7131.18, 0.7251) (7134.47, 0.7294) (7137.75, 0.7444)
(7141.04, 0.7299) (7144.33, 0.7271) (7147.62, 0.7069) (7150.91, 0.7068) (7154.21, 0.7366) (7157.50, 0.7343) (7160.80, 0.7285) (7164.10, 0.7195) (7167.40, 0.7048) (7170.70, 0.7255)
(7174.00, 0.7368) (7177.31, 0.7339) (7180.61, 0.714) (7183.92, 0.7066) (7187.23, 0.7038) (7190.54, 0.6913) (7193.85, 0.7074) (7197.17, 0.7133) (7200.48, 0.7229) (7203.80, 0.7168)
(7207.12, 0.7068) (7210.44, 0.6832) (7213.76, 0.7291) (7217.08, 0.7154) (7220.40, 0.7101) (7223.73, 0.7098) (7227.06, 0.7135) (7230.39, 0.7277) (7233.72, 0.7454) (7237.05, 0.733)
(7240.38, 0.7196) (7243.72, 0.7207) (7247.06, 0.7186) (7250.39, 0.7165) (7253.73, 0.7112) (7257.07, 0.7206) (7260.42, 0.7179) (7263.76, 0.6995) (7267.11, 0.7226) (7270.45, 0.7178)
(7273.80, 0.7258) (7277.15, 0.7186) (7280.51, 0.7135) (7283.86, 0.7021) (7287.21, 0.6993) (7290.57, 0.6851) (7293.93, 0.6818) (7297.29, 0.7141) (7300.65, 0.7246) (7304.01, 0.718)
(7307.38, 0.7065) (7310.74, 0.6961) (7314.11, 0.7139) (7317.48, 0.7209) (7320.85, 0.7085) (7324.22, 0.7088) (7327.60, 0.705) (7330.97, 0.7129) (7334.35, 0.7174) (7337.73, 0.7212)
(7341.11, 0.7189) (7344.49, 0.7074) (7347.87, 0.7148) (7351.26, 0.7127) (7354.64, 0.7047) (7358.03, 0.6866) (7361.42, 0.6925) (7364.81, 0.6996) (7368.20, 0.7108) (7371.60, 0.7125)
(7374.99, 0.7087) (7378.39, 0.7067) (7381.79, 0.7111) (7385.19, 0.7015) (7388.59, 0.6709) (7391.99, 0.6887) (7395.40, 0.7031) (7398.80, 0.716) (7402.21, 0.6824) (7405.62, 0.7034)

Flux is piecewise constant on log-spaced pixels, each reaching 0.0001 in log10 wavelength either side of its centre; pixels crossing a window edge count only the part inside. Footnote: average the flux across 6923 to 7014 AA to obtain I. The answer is 0.742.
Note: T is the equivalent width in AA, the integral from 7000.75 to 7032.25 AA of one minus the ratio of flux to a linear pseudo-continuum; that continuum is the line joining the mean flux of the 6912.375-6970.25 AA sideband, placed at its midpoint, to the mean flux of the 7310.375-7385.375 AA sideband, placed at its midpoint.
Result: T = 0.2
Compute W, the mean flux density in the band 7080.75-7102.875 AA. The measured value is 0.729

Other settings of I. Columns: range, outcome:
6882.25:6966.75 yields 0.749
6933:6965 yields 0.747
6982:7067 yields 0.738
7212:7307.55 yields 0.715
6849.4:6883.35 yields 0.752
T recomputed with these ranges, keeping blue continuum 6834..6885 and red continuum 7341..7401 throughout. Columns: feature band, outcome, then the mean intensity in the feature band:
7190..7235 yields 0.23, 0.714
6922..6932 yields -0.03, 0.746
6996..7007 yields -0.07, 0.741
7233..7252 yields -0.26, 0.725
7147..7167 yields 0.03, 0.722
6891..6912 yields -0.28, 0.756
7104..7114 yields -0.12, 0.736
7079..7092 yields 0.04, 0.727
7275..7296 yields 0.30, 0.701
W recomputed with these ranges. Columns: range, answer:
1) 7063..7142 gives 0.734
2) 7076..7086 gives 0.736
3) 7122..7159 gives 0.727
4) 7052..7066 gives 0.739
